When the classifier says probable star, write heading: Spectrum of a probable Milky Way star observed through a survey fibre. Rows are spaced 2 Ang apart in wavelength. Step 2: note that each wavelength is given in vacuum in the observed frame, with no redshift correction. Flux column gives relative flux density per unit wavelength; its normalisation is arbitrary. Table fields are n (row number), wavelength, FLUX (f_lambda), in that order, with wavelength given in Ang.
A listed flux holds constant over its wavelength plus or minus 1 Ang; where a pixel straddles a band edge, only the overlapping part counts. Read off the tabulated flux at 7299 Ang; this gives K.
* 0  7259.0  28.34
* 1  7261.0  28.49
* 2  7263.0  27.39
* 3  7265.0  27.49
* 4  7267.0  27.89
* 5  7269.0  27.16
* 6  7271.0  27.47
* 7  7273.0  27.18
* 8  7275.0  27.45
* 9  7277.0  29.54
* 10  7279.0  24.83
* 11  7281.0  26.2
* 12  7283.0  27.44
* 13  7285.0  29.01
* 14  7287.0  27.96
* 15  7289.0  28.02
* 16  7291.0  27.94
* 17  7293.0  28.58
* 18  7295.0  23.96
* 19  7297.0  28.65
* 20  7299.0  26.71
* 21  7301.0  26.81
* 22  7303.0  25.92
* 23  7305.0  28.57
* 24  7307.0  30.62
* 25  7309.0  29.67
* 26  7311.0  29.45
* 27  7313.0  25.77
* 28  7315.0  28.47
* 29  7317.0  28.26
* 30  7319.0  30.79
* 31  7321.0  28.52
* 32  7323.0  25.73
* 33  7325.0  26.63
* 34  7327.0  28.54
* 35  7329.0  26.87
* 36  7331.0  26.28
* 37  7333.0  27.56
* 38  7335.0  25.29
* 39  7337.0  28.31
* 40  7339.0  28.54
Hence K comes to 26.71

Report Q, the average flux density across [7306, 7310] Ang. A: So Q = 30.1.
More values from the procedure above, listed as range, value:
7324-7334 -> 27.2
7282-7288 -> 28.1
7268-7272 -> 27.3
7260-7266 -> 27.8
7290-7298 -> 27.3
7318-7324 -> 28.3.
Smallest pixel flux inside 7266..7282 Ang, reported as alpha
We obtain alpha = 24.83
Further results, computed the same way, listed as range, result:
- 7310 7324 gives 25.73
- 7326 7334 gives 26.28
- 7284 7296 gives 23.96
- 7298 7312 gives 25.92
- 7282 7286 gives 27.44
